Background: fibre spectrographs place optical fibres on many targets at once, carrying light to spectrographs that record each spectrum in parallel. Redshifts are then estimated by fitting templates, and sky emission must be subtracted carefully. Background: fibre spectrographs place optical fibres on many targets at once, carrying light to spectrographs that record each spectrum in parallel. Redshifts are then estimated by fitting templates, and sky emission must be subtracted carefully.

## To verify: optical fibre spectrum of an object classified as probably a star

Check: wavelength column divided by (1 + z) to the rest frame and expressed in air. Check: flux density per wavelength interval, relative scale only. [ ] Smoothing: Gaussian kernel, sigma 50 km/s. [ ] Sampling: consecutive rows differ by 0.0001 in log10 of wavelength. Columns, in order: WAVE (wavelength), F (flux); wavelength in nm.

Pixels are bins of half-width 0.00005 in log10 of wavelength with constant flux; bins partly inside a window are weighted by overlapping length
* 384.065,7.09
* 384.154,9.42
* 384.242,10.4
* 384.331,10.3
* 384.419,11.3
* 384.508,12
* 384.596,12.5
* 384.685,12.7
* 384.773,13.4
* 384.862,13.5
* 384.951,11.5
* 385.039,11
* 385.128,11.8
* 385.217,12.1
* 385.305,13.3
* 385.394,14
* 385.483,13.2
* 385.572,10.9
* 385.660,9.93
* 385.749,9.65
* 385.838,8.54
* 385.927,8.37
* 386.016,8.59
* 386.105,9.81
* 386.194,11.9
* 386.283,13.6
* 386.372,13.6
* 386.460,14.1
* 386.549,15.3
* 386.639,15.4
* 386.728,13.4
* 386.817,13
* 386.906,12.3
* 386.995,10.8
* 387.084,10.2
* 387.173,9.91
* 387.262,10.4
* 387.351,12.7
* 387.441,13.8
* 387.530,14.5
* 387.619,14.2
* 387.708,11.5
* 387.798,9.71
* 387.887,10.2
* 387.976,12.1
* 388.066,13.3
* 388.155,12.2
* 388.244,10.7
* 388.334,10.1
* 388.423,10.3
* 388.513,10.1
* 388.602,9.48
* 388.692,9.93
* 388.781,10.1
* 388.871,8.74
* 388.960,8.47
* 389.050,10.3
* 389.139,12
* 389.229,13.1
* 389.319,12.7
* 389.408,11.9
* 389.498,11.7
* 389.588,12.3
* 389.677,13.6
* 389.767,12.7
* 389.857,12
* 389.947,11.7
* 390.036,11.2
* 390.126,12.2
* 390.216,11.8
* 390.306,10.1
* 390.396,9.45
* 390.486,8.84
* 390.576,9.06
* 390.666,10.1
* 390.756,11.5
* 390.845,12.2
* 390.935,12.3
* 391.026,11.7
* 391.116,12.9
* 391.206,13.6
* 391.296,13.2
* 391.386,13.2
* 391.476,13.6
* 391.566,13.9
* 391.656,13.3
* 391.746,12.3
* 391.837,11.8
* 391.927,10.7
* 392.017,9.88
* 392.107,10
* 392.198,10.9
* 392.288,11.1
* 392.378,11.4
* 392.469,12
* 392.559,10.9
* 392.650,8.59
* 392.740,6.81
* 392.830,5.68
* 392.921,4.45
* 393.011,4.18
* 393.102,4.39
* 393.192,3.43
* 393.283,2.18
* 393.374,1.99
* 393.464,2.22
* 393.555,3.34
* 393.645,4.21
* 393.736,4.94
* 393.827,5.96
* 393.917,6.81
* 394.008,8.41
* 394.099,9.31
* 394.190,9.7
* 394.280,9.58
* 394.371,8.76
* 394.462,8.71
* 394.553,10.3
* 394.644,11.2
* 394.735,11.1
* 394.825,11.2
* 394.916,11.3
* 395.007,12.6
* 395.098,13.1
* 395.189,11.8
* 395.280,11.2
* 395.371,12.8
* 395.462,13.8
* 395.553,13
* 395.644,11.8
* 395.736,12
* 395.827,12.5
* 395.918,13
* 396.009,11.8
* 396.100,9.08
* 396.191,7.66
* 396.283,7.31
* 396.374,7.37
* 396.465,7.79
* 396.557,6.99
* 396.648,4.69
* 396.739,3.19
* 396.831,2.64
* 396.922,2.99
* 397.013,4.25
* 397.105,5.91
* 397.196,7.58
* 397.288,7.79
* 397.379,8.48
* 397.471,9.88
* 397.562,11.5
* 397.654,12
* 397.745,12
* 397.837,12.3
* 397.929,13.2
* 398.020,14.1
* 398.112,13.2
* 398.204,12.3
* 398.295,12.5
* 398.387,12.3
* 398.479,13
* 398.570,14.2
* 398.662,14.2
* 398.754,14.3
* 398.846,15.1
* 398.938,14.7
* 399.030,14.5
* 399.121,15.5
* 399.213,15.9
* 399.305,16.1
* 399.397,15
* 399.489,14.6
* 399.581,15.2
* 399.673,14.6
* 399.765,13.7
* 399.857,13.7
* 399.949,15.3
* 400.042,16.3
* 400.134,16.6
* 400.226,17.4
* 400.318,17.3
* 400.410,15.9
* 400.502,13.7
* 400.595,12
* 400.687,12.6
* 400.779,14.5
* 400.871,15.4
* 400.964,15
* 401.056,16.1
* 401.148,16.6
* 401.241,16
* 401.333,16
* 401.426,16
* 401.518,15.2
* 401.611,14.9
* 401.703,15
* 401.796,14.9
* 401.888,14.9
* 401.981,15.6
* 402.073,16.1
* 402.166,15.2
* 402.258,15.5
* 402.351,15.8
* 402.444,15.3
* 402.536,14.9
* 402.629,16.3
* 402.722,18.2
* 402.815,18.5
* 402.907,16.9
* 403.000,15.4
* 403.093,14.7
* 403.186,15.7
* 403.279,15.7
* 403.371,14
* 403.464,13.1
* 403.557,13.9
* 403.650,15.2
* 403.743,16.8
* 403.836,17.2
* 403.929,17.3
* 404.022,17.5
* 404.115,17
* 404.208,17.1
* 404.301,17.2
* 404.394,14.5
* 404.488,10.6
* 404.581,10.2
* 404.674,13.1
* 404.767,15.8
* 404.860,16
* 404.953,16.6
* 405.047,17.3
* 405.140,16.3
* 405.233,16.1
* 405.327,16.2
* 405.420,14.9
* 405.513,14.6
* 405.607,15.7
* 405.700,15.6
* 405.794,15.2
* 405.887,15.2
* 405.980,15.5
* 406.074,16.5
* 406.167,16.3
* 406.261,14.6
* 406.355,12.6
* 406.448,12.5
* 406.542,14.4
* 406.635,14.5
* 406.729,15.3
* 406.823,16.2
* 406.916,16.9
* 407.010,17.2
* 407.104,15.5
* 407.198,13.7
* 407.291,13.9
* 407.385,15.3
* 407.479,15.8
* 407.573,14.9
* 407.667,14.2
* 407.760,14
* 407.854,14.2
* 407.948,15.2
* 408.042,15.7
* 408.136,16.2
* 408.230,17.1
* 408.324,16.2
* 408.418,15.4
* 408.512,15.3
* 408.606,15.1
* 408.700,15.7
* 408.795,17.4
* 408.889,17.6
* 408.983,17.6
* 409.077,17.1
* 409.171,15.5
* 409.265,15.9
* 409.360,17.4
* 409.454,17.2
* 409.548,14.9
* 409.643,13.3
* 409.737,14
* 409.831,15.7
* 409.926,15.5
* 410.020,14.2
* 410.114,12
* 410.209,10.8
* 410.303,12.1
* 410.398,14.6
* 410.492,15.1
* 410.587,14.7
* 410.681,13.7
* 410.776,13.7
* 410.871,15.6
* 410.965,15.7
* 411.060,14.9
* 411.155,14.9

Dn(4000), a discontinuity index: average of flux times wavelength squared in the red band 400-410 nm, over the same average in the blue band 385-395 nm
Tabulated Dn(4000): 1.6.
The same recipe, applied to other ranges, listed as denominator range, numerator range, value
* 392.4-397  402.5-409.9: 2.00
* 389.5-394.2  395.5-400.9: 1.30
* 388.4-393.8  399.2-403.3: 1.65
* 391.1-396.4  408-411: 1.73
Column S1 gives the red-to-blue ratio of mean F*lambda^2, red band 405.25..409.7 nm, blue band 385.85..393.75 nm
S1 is 1.61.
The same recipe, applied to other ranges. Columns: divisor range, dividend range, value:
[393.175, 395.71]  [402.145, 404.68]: 1.83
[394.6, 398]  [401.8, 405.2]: 1.66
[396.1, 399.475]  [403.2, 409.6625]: 1.51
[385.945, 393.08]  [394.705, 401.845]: 1.16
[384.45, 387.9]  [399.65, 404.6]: 1.39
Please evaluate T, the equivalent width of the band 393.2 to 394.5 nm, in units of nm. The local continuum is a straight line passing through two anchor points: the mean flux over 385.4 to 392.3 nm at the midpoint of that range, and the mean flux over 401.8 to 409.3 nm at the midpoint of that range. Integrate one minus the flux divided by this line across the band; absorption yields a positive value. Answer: 0.68 nm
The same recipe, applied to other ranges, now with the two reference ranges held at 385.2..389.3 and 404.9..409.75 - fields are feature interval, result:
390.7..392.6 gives 0.06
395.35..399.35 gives 0.81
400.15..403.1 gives -0.24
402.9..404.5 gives -0.09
